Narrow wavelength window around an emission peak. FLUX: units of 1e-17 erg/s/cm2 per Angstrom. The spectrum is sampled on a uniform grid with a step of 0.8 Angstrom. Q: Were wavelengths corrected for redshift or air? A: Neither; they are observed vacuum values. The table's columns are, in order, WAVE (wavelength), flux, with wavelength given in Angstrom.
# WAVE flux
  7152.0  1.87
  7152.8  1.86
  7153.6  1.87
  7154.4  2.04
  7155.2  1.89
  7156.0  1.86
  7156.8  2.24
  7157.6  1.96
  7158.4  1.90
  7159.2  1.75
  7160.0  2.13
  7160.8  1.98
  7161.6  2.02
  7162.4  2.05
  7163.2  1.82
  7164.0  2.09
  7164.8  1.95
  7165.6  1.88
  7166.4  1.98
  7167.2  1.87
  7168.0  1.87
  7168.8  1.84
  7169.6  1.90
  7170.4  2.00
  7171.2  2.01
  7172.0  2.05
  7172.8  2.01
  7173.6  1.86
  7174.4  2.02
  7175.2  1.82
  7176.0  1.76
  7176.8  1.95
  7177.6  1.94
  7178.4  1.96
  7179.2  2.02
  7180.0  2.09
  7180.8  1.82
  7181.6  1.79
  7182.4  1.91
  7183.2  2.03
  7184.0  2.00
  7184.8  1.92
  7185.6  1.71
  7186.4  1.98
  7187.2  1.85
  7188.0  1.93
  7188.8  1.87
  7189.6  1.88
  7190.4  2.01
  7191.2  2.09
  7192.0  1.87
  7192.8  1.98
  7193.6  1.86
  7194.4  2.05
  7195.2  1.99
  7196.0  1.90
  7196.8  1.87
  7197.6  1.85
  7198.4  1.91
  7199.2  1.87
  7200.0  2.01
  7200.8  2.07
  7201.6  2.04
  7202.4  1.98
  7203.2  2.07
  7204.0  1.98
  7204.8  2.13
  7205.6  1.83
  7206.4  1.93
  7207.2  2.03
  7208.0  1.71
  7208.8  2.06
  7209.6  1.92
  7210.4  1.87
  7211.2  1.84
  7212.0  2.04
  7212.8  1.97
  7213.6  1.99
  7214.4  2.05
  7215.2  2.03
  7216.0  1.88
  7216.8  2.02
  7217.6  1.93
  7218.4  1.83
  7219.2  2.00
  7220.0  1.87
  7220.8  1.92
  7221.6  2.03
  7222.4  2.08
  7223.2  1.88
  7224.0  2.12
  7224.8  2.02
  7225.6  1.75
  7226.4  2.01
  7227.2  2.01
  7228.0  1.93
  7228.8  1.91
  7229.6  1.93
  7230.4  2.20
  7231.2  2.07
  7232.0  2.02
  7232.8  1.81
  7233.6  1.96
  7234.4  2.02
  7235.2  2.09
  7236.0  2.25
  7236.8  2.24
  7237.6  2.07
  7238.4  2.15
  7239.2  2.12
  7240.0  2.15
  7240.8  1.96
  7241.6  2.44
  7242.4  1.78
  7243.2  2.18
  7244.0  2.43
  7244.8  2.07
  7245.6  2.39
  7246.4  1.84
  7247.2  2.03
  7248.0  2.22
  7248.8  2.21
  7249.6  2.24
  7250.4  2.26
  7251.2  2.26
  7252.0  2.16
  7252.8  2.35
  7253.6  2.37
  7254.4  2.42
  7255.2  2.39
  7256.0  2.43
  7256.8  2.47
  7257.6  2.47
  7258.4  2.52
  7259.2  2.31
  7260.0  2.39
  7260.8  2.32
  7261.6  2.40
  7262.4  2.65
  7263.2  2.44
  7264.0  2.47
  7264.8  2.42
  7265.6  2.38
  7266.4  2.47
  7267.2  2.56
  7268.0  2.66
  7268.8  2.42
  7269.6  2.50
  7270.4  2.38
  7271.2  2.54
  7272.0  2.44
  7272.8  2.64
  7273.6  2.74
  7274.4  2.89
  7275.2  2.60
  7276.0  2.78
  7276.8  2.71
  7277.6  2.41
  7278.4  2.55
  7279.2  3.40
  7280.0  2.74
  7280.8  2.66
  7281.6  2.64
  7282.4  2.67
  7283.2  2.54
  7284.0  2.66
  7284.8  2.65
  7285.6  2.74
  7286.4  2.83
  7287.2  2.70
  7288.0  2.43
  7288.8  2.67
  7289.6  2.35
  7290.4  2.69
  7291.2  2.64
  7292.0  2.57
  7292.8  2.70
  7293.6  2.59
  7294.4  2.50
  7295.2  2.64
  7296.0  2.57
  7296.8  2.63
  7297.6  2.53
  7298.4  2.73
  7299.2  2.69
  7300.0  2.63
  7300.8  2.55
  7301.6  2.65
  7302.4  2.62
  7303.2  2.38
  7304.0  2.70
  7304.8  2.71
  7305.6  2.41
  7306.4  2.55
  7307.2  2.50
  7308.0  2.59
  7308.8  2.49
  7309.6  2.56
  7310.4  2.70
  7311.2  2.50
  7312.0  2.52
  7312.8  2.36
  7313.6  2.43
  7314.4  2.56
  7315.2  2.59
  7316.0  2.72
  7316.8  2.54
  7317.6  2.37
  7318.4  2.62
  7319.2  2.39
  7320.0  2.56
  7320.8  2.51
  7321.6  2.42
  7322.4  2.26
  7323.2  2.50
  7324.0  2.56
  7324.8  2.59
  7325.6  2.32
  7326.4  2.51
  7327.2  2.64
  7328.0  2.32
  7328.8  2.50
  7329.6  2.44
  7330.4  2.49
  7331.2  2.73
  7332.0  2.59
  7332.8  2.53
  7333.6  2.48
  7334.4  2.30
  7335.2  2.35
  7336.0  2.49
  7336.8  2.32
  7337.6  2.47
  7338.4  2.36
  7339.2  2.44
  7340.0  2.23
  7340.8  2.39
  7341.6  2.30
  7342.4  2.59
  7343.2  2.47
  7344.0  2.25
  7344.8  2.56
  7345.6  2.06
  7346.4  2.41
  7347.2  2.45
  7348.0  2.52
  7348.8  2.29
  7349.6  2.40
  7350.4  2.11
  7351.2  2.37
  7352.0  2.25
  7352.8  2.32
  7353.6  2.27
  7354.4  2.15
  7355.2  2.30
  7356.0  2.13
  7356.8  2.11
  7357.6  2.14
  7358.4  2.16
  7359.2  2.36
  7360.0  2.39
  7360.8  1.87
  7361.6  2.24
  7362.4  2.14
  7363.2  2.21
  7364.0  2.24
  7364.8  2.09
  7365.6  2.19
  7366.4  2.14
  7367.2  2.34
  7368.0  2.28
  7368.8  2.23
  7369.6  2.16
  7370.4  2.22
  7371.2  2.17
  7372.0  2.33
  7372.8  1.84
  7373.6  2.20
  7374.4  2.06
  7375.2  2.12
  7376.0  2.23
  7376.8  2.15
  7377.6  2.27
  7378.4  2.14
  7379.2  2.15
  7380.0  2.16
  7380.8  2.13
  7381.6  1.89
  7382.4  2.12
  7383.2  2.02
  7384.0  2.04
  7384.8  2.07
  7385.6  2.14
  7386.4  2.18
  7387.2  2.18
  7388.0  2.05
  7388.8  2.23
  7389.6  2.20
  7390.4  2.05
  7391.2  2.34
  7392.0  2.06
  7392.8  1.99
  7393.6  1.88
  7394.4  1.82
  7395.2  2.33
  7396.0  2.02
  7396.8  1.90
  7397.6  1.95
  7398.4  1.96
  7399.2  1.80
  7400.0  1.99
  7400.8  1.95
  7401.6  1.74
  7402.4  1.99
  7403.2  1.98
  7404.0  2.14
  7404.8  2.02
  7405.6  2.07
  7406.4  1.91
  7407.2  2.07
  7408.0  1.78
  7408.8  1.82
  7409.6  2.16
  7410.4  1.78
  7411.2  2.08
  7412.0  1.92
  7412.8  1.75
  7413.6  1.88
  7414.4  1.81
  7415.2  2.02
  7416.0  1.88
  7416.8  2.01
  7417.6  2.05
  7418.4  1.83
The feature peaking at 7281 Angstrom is Mg II 2798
